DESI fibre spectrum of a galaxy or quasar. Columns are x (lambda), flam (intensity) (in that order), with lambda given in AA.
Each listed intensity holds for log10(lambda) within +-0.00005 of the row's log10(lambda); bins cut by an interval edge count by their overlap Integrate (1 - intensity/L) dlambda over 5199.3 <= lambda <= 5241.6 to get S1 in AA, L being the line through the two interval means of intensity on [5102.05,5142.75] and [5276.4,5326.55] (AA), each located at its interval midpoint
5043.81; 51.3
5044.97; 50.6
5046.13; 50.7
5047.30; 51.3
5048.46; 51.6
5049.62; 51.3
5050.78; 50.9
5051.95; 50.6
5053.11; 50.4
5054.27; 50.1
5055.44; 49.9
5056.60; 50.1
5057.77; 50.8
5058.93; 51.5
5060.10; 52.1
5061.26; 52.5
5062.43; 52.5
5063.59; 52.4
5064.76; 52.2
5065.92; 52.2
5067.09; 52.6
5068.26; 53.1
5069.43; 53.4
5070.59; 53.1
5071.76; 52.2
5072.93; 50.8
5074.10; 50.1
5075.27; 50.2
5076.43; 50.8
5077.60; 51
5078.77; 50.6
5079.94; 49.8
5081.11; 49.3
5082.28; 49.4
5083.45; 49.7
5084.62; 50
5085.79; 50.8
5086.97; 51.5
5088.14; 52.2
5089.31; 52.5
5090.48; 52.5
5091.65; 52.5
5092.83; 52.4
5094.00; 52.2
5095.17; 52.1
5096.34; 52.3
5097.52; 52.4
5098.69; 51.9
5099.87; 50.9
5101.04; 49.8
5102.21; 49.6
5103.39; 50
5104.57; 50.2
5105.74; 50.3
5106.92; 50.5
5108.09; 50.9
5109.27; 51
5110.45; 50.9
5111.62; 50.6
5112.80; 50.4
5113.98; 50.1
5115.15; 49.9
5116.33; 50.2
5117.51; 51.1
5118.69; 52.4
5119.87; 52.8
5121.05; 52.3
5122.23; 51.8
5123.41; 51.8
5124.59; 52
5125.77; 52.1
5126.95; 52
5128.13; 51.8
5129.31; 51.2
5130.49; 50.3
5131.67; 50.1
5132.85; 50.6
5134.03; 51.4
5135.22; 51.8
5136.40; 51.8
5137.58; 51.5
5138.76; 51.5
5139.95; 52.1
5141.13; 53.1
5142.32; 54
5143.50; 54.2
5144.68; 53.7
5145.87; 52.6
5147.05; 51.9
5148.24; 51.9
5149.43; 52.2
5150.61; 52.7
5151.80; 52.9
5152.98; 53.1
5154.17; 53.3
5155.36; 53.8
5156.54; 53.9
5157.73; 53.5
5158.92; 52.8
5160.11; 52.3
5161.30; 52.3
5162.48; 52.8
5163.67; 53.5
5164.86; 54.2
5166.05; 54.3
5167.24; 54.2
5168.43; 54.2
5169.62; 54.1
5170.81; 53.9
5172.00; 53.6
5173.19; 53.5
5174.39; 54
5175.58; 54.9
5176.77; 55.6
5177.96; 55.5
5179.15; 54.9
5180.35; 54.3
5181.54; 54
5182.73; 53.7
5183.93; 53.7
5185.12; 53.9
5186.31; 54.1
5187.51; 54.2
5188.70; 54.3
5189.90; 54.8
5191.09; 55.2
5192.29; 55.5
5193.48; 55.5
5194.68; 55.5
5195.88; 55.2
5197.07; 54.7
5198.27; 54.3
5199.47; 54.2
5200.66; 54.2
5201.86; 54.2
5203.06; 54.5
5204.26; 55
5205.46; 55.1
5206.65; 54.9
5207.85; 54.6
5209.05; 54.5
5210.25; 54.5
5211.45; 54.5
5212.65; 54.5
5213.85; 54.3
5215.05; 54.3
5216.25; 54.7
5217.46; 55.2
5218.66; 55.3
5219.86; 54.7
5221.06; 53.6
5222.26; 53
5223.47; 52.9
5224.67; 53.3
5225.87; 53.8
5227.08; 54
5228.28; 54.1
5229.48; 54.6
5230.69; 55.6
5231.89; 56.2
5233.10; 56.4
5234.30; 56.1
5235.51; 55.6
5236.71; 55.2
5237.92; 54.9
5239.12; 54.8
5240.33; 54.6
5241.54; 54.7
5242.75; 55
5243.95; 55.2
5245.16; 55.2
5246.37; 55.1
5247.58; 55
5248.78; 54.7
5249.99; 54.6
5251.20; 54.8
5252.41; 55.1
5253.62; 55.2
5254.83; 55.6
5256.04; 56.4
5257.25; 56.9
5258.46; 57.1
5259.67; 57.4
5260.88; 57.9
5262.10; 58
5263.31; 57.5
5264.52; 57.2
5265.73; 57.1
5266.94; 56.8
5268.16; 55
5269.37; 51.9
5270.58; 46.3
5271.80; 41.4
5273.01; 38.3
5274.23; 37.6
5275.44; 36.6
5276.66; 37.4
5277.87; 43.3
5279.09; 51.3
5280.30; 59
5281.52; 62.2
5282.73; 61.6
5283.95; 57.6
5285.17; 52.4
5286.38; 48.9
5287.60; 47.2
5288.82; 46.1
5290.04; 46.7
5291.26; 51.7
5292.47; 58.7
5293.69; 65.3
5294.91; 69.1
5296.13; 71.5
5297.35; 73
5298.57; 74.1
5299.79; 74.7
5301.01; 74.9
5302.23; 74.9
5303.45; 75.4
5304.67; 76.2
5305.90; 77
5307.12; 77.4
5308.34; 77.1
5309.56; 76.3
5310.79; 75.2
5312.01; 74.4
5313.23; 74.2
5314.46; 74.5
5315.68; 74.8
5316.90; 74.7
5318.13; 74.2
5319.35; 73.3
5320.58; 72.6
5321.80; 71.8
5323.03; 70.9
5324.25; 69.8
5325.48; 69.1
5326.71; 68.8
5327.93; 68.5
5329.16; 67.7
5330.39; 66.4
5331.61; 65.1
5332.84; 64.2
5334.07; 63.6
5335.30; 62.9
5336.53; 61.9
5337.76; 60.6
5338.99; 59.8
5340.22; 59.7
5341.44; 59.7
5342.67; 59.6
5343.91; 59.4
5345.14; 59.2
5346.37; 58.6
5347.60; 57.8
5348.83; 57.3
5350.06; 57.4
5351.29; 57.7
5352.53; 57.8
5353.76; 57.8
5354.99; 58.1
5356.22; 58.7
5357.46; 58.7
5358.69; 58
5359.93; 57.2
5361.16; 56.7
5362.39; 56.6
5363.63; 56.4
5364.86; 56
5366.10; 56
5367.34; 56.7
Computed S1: 3.5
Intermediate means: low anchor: 51.3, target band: 54.6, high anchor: 66.4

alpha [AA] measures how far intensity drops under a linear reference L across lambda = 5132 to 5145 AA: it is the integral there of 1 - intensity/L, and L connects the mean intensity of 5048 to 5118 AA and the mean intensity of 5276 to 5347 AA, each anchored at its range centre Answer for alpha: 0.5 AA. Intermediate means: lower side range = 51.1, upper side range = 65.1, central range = 52.3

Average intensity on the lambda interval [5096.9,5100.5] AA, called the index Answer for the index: 51.7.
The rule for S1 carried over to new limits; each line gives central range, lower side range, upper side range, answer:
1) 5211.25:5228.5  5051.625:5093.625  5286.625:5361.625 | 1.6 AA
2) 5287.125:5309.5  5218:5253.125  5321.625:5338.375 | -1.8 AA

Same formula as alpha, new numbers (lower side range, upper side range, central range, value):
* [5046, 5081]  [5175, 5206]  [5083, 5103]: 0.2 AA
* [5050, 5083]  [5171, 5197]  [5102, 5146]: 1.2 AA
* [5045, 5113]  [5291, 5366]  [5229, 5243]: 1.2 AA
